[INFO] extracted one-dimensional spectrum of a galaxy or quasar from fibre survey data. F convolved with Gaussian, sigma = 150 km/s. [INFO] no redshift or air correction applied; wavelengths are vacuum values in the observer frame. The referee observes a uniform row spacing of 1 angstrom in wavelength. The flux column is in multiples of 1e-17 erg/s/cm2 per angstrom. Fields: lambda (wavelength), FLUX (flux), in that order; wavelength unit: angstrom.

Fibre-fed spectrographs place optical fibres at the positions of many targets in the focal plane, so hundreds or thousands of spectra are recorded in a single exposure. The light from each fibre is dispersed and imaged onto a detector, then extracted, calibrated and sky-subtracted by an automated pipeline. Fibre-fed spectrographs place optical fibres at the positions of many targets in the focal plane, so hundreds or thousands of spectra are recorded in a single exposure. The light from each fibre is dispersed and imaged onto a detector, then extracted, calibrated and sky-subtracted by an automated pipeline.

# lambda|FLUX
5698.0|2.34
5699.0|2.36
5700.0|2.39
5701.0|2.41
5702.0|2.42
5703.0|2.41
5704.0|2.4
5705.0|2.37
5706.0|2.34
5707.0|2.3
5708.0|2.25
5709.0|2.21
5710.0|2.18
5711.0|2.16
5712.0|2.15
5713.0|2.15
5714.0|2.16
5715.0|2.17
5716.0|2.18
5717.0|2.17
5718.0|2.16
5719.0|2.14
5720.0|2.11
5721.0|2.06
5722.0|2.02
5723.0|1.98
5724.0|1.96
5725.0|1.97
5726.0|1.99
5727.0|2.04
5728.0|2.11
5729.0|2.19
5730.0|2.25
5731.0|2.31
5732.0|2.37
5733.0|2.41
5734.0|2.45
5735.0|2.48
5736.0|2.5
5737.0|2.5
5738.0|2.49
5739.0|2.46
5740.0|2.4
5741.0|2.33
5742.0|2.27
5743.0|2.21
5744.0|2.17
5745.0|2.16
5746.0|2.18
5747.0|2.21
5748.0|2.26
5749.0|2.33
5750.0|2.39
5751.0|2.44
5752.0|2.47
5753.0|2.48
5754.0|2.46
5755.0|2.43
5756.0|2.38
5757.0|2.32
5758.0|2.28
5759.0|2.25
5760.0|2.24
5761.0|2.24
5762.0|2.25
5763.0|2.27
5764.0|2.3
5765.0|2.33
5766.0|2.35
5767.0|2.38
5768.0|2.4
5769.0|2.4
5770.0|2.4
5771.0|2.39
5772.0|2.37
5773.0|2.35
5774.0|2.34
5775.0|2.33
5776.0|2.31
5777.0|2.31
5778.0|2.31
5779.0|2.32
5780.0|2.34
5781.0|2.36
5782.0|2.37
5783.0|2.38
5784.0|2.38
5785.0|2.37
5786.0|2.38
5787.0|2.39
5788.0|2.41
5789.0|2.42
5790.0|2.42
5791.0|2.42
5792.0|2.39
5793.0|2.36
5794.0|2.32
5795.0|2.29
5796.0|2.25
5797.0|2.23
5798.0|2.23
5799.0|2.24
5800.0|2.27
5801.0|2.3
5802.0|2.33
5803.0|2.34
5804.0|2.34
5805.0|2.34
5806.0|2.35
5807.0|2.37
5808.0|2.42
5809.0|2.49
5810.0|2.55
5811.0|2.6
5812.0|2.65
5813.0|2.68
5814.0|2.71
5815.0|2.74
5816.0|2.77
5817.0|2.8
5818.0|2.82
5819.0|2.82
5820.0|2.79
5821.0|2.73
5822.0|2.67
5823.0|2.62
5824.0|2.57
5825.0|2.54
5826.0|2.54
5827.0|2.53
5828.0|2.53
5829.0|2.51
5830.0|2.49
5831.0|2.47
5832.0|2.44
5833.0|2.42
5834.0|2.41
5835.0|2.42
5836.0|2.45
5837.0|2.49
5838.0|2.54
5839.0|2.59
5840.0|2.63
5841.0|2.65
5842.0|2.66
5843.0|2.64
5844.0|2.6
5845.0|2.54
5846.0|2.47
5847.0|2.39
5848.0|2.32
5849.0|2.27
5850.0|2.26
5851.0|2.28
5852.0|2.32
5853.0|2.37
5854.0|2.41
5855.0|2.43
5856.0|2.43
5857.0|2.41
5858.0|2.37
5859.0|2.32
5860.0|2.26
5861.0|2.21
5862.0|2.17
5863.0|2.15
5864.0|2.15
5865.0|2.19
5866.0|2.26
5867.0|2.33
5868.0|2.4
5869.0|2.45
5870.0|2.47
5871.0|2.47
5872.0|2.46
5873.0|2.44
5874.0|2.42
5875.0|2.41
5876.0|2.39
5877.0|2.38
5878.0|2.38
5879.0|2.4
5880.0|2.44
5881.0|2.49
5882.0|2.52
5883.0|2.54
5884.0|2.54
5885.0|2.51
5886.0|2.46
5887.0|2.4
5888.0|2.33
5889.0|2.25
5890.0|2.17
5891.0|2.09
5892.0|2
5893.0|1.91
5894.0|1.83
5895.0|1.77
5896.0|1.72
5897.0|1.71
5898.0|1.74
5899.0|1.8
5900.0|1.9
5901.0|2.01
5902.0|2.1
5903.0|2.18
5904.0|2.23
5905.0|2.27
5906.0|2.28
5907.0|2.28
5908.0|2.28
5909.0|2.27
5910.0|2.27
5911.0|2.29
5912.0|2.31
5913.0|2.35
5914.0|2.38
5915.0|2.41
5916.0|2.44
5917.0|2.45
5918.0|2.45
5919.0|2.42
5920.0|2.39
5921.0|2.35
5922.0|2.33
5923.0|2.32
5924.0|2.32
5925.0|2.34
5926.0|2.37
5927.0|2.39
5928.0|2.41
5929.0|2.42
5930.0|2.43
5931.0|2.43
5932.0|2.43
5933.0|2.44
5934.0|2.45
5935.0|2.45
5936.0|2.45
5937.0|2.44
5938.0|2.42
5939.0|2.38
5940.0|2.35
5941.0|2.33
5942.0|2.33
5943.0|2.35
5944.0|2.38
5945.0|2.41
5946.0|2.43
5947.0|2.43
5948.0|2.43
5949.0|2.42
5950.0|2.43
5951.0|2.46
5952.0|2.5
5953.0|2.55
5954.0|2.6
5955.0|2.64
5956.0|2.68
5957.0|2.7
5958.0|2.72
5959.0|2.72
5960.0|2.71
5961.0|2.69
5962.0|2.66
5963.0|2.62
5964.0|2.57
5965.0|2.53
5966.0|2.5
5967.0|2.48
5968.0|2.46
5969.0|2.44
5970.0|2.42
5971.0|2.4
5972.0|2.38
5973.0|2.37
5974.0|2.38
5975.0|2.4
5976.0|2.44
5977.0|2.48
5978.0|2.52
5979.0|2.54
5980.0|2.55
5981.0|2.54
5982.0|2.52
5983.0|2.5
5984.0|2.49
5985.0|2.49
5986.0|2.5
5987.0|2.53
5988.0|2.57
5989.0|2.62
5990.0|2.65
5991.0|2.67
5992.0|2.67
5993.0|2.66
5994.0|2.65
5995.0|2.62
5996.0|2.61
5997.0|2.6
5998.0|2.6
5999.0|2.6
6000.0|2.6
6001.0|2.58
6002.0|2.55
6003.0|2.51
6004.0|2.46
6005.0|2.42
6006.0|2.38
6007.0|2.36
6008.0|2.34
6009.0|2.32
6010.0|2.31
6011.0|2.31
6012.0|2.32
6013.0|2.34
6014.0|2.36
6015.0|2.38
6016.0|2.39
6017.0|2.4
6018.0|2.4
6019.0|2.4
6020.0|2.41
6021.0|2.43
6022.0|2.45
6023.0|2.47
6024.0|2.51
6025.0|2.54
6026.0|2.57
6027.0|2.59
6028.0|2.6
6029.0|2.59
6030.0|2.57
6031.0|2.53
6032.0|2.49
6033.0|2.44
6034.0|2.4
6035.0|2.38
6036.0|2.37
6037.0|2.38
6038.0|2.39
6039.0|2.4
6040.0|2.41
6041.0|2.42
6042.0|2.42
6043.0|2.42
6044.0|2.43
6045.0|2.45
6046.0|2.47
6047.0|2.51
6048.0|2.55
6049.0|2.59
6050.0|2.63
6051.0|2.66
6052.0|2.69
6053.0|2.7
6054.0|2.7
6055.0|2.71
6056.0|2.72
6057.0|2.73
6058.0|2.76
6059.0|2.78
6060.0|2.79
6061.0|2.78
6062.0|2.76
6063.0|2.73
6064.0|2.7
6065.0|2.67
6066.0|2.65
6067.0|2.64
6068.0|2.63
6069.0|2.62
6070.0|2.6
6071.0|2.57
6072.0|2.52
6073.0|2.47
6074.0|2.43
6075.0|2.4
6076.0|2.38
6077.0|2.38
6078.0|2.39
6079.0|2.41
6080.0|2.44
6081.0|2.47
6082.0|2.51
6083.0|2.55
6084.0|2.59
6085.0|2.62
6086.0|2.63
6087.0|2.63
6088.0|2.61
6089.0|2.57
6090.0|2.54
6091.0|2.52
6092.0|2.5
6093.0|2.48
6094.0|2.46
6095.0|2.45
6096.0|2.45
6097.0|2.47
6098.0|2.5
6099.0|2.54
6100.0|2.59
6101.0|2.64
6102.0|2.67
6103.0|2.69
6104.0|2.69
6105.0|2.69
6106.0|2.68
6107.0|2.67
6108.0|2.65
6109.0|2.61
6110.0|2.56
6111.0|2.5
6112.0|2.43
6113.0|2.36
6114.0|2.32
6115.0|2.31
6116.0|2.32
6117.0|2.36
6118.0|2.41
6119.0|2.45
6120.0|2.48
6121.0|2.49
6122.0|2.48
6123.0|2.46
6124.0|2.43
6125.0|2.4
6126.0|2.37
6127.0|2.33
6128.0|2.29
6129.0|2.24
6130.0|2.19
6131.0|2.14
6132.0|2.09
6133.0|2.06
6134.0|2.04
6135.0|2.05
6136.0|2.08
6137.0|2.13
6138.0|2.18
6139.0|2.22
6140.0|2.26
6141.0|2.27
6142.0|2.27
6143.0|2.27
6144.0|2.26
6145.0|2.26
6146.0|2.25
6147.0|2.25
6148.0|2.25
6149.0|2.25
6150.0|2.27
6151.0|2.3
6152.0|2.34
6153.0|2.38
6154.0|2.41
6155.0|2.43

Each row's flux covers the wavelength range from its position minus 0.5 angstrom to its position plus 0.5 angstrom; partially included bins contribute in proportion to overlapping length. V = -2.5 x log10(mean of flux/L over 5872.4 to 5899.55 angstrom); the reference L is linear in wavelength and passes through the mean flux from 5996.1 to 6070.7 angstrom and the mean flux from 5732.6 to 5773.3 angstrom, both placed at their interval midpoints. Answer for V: 0.10 mag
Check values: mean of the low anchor 2.35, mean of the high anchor 2.52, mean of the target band 2.22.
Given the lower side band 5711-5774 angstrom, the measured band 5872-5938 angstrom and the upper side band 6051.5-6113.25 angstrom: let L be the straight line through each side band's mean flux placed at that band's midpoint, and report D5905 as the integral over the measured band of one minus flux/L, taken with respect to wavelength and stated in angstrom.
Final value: 3.6 angstrom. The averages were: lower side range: 2.27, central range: 2.29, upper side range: 2.59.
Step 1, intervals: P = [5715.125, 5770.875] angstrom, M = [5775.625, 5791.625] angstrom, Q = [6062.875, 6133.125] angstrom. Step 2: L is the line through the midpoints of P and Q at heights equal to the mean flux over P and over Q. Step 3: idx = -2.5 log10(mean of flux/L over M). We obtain -0.03 mag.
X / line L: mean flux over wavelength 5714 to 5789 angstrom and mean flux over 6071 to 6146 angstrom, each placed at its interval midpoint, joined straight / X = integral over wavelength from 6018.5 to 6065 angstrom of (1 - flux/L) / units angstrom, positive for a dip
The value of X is -3.0 angstrom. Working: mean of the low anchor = 2.3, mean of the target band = 2.55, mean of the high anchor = 2.42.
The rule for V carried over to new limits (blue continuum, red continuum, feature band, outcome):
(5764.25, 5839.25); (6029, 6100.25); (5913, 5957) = 0.03 mag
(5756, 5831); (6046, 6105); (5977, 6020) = 0.02 mag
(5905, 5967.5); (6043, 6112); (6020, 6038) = 0.02 mag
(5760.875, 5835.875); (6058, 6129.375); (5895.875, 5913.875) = 0.16 mag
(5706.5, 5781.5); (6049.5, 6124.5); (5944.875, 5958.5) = -0.04 mag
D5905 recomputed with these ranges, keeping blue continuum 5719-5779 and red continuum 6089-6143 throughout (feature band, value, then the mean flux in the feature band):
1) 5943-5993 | -3.5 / 2.53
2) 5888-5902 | 2.4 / 1.94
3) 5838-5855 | -1.0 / 2.46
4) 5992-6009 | -1.2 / 2.53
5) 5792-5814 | -0.7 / 2.39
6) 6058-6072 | -1.7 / 2.68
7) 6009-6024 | -0.1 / 2.39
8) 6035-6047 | -0.2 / 2.42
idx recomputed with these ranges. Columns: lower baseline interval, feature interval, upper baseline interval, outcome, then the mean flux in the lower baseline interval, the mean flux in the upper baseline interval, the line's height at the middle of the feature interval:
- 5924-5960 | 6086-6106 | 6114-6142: -0.114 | 2.46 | 2.28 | 2.31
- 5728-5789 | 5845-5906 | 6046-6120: 0.074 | 2.35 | 2.57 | 2.42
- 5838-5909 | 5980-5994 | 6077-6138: -0.089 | 2.3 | 2.44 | 2.37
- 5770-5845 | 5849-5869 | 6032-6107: 0.082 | 2.47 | 2.56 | 2.49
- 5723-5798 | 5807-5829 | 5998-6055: -0.123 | 2.32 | 2.47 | 2.35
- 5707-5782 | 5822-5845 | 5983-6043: -0.085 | 2.28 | 2.48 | 2.34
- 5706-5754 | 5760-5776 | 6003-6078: -0.028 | 2.24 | 2.51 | 2.28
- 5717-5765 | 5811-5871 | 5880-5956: -0.086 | 2.27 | 2.31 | 2.29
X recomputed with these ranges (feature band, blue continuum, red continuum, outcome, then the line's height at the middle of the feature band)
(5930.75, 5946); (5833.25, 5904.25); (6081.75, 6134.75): -0.3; 2.36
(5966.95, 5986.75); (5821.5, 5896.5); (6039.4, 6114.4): 0.1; 2.48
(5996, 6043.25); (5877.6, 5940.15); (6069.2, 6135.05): -1.3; 2.39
